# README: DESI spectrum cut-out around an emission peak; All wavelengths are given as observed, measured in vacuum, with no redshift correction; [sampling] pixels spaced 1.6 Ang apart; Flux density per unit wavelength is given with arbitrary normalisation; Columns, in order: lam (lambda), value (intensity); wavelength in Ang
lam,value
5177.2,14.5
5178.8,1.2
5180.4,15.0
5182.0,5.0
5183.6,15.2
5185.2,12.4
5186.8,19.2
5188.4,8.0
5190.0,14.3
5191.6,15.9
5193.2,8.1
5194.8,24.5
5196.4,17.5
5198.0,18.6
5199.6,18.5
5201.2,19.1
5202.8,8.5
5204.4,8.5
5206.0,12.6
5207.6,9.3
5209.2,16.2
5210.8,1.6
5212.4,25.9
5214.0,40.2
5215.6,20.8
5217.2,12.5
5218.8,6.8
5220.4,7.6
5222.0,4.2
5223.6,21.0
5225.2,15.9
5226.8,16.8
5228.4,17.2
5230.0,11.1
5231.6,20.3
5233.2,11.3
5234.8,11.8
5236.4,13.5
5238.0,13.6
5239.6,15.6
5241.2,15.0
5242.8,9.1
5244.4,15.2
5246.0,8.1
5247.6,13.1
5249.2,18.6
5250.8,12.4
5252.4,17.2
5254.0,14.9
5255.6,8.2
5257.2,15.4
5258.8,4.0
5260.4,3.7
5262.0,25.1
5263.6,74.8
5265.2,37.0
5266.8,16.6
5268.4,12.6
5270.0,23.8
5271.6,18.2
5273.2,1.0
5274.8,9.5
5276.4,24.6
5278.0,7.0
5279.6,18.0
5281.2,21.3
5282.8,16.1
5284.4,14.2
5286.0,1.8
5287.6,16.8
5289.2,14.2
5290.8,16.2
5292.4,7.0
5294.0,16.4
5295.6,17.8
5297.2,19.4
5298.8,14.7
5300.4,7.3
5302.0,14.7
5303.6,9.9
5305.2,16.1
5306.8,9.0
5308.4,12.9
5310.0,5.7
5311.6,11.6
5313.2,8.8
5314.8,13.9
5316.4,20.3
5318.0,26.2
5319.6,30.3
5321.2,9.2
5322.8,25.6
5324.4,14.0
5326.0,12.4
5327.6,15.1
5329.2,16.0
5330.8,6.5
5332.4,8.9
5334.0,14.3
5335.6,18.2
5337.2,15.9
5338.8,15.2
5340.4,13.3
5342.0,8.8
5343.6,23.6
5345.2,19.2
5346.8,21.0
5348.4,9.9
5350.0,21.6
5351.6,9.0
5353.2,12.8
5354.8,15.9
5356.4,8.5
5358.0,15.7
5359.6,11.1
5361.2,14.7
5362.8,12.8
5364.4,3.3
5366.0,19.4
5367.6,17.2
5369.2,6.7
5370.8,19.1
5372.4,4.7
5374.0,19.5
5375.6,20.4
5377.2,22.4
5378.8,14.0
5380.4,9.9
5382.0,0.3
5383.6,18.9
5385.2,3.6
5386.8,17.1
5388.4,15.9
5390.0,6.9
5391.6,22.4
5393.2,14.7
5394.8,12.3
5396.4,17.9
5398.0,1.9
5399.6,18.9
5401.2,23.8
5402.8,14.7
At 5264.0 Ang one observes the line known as [O III]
